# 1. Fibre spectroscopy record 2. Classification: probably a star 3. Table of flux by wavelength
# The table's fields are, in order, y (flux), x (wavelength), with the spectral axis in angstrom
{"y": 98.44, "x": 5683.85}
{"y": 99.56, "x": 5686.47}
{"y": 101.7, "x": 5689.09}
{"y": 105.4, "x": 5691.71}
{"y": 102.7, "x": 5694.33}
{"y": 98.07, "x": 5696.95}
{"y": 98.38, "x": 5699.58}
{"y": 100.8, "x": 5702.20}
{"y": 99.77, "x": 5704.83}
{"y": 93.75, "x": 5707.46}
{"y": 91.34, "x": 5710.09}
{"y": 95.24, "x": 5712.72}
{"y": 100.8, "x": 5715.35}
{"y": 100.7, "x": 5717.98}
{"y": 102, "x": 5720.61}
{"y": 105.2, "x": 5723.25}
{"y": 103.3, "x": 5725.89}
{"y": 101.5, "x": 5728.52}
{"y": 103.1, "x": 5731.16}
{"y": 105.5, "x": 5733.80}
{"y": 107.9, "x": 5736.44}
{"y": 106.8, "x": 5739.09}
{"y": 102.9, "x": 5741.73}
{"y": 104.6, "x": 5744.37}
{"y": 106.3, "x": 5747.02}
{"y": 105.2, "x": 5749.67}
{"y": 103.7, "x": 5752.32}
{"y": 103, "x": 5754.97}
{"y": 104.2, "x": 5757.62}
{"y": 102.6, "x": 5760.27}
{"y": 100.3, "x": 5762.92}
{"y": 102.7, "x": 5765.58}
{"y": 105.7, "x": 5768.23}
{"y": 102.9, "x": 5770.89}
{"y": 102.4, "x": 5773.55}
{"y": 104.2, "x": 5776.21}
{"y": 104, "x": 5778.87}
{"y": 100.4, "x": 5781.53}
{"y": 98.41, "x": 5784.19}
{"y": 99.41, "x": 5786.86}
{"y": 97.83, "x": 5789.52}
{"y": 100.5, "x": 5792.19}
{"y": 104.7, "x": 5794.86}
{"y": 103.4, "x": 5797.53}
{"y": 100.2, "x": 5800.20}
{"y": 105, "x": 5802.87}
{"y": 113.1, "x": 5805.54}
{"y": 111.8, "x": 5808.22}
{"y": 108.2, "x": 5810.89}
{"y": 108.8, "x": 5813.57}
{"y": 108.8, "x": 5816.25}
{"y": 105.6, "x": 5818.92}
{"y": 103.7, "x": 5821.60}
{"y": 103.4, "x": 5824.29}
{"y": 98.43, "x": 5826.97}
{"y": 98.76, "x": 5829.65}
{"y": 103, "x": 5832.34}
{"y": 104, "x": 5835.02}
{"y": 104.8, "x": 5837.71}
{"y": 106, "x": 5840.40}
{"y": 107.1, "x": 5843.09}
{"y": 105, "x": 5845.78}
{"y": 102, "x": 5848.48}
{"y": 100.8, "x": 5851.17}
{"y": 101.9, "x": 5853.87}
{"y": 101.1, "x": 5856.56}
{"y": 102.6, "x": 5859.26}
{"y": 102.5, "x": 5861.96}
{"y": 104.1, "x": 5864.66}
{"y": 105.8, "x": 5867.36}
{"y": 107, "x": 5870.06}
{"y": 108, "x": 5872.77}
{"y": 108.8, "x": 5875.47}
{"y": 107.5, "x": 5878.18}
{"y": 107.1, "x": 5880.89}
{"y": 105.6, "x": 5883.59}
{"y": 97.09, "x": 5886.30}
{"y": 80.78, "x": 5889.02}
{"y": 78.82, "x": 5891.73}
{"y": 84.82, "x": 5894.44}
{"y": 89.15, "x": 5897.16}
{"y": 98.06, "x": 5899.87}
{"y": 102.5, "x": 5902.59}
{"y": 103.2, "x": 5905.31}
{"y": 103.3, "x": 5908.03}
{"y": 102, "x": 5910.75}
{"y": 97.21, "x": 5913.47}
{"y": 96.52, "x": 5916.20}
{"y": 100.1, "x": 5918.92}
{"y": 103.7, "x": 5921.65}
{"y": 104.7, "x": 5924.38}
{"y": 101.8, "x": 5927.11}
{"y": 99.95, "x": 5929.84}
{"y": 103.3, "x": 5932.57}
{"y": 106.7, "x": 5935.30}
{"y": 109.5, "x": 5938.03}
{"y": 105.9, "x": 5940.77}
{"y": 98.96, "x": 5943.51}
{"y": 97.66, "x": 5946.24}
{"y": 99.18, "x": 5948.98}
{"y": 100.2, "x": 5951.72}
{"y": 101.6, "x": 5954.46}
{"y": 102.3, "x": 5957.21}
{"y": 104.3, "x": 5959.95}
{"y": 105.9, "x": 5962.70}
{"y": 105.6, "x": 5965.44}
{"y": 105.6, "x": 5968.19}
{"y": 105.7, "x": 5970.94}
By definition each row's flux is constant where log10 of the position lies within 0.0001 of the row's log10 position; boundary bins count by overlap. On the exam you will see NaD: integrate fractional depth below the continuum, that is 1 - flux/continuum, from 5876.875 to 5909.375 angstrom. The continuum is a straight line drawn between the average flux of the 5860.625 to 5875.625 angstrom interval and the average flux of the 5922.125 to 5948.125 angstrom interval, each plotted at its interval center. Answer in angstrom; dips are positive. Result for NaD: 2.59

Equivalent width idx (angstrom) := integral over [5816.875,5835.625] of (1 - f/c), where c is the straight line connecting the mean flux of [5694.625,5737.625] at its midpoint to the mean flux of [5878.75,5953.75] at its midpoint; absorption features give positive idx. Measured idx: -0.5 angstrom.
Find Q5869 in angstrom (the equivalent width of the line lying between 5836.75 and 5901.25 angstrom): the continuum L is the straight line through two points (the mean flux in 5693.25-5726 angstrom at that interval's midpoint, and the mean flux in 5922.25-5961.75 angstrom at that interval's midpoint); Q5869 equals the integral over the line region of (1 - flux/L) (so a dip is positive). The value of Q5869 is 0.6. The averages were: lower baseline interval 99.2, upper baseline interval 103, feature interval 101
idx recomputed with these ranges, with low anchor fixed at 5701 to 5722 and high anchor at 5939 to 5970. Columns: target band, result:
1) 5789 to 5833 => -2.05 angstrom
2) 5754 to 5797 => -1.24 angstrom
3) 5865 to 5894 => 0.26 angstrom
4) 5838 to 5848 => -0.50 angstrom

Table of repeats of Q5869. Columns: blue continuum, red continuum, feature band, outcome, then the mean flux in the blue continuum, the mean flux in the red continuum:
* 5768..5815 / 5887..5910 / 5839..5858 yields -1.0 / 104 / 93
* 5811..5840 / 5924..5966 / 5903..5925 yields 0.4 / 104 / 103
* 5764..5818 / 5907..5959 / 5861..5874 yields -0.3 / 104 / 102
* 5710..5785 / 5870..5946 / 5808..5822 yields -0.8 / 103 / 100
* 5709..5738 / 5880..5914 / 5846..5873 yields -1.7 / 102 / 96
